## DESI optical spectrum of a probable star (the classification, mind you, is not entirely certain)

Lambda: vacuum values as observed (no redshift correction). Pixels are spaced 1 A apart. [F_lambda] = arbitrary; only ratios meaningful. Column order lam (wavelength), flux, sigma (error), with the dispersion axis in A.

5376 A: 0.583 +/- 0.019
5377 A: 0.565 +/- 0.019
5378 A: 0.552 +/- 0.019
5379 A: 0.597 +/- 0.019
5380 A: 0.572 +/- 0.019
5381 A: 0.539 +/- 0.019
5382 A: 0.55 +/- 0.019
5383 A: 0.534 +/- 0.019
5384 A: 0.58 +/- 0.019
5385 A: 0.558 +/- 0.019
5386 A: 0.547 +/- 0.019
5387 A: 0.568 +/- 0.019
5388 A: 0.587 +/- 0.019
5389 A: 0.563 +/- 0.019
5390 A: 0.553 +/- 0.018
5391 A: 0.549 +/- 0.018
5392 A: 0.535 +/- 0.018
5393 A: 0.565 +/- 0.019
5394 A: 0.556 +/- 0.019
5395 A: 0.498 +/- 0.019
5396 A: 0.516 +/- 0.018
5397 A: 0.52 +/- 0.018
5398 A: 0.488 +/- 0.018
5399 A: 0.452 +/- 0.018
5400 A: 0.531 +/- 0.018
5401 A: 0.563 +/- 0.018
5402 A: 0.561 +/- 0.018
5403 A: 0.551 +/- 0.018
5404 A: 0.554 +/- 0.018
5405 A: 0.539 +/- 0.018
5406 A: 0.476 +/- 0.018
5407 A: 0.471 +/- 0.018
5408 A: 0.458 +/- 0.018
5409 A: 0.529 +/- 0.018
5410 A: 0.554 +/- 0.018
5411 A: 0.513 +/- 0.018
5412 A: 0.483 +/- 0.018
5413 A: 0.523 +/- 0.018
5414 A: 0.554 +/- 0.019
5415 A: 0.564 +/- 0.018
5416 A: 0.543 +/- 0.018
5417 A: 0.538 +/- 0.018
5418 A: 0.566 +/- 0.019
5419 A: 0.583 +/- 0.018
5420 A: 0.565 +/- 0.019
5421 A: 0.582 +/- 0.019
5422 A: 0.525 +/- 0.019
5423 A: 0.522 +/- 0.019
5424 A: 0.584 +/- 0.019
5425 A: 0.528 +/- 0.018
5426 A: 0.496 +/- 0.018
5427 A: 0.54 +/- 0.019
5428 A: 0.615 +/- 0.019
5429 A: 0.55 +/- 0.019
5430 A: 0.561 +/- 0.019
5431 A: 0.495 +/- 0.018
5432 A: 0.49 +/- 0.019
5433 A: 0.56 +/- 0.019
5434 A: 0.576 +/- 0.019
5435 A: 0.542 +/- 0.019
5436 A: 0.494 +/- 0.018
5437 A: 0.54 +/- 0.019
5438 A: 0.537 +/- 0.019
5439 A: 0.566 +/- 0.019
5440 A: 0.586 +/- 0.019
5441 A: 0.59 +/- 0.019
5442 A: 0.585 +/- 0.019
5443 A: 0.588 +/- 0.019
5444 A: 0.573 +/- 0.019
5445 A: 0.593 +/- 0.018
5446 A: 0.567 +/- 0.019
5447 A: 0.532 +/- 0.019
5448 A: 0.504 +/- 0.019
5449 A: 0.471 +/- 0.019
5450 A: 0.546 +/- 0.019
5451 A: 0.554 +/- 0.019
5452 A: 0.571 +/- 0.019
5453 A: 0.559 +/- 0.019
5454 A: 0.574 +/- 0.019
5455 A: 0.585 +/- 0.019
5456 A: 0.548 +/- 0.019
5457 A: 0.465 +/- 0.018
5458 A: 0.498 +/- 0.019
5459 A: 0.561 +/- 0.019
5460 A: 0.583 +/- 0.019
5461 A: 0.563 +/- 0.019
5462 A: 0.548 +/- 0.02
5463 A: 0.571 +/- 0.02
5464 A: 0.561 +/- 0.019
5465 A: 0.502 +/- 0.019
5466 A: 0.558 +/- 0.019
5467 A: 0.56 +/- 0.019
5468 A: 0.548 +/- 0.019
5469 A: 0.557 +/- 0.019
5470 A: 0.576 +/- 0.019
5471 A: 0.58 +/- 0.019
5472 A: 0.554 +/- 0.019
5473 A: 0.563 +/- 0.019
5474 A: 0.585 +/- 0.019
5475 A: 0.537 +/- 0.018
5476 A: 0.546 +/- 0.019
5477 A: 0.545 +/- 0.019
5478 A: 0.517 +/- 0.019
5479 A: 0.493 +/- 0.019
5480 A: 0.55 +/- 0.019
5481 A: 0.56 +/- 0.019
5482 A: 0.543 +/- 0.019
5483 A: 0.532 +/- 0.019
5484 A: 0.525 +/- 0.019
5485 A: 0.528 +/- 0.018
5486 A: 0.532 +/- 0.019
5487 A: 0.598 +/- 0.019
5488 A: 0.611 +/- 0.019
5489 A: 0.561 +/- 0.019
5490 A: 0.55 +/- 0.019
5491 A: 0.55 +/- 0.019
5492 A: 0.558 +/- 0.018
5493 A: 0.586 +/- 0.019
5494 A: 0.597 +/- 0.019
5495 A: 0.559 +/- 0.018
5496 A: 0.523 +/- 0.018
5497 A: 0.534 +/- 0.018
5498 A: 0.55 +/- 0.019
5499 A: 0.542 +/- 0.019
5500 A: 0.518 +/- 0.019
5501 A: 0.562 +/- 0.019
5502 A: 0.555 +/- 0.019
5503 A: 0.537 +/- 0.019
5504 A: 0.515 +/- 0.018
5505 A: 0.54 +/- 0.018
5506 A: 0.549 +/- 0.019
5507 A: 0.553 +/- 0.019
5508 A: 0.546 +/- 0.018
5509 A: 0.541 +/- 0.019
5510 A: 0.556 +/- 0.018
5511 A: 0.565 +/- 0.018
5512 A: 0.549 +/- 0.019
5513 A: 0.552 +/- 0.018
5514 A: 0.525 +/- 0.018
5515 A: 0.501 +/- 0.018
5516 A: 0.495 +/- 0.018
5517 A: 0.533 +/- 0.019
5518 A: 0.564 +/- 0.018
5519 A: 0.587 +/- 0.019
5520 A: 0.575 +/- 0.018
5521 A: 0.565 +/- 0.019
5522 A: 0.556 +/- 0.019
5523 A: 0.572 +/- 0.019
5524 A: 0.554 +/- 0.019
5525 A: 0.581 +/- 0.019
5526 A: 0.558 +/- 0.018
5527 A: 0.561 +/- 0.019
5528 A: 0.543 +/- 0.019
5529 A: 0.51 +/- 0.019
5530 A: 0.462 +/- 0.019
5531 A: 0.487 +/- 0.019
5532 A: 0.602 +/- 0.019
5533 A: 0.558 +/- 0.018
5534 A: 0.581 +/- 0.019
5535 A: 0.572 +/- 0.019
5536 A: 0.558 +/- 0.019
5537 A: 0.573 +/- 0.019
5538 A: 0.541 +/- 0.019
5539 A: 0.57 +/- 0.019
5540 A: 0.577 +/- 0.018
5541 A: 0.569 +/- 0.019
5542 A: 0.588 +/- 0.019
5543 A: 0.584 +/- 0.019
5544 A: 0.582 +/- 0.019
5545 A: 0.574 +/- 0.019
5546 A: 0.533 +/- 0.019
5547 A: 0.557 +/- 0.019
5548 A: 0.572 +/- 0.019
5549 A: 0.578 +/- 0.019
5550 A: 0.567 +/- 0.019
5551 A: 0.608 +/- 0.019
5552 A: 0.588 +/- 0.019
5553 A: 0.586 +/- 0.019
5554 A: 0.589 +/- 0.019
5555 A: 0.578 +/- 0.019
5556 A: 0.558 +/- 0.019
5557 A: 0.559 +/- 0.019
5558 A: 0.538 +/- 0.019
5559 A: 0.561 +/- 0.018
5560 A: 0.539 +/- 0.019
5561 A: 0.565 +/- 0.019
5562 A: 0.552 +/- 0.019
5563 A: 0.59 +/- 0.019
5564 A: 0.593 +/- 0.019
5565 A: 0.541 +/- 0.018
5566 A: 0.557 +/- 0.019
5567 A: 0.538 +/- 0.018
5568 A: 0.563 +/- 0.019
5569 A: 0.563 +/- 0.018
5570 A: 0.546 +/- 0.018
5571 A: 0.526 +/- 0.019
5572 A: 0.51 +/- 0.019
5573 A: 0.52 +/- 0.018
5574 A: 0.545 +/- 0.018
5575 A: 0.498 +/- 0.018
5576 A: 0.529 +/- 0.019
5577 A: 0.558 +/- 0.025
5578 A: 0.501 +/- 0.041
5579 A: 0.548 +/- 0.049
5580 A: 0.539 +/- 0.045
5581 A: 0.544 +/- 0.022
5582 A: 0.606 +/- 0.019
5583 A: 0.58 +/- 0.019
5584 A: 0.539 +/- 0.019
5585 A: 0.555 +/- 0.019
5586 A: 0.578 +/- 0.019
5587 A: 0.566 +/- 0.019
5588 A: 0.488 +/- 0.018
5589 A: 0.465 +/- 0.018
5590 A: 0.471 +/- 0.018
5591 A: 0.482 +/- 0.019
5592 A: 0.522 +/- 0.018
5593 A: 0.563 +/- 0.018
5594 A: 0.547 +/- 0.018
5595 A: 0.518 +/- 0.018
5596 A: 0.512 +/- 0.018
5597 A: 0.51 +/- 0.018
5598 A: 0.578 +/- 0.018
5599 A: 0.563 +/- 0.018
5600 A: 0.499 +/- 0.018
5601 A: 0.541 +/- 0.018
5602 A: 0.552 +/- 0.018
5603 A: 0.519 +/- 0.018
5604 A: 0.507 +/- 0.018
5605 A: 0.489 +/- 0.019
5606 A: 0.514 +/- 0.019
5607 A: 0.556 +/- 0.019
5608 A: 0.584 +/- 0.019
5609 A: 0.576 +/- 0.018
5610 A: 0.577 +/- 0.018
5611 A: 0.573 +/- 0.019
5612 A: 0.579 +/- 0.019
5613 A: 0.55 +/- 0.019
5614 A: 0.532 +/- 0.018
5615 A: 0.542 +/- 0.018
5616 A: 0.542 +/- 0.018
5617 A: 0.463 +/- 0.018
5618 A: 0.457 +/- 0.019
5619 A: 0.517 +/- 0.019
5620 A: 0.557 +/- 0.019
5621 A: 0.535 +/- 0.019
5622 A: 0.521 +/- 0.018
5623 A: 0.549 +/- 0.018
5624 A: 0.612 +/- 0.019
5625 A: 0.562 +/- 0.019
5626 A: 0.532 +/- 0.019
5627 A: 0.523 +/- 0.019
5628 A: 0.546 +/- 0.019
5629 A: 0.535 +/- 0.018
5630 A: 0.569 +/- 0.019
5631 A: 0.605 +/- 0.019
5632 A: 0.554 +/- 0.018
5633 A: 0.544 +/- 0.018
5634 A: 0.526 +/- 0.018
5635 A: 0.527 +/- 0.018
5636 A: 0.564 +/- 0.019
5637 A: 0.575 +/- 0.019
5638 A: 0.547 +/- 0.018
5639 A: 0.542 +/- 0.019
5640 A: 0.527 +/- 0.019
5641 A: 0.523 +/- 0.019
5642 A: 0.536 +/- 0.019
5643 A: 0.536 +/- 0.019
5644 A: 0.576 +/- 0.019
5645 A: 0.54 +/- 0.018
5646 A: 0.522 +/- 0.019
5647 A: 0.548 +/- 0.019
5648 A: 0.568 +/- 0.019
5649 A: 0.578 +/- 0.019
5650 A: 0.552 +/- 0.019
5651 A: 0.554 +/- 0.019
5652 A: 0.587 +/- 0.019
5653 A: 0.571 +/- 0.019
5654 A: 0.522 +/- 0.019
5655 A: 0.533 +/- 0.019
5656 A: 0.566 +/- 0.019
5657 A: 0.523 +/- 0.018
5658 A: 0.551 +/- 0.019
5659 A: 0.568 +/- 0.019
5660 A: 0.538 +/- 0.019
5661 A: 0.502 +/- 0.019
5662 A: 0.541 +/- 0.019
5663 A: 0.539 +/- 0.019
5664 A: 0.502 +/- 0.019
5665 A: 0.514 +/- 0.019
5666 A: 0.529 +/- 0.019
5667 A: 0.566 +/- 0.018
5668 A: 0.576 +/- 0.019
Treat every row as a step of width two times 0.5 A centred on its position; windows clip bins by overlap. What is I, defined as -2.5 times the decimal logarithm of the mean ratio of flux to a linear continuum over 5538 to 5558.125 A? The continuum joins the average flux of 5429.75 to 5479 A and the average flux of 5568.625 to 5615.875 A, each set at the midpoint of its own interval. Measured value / -0.06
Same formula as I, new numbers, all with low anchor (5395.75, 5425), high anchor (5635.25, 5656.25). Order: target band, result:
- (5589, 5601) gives 0.05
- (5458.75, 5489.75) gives -0.03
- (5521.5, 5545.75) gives -0.03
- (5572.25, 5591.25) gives 0.03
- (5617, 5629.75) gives 0.03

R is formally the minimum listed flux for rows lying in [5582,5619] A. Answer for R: 0.457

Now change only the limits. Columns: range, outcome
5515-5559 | 0.462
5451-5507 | 0.465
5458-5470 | 0.498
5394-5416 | 0.452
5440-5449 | 0.471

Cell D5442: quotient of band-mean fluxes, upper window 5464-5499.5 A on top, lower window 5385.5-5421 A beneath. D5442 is 1.0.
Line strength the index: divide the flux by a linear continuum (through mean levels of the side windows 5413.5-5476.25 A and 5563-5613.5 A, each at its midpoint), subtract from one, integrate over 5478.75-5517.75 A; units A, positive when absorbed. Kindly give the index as 0.1 A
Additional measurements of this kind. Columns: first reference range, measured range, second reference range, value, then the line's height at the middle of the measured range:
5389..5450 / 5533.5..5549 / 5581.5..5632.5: -0.85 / 0.539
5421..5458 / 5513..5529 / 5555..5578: -0.08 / 0.547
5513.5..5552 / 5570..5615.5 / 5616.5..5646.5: 0.87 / 0.547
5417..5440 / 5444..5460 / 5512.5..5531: 0.05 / 0.546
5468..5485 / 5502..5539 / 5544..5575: 0.36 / 0.554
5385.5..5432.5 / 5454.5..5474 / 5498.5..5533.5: -0.43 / 0.541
